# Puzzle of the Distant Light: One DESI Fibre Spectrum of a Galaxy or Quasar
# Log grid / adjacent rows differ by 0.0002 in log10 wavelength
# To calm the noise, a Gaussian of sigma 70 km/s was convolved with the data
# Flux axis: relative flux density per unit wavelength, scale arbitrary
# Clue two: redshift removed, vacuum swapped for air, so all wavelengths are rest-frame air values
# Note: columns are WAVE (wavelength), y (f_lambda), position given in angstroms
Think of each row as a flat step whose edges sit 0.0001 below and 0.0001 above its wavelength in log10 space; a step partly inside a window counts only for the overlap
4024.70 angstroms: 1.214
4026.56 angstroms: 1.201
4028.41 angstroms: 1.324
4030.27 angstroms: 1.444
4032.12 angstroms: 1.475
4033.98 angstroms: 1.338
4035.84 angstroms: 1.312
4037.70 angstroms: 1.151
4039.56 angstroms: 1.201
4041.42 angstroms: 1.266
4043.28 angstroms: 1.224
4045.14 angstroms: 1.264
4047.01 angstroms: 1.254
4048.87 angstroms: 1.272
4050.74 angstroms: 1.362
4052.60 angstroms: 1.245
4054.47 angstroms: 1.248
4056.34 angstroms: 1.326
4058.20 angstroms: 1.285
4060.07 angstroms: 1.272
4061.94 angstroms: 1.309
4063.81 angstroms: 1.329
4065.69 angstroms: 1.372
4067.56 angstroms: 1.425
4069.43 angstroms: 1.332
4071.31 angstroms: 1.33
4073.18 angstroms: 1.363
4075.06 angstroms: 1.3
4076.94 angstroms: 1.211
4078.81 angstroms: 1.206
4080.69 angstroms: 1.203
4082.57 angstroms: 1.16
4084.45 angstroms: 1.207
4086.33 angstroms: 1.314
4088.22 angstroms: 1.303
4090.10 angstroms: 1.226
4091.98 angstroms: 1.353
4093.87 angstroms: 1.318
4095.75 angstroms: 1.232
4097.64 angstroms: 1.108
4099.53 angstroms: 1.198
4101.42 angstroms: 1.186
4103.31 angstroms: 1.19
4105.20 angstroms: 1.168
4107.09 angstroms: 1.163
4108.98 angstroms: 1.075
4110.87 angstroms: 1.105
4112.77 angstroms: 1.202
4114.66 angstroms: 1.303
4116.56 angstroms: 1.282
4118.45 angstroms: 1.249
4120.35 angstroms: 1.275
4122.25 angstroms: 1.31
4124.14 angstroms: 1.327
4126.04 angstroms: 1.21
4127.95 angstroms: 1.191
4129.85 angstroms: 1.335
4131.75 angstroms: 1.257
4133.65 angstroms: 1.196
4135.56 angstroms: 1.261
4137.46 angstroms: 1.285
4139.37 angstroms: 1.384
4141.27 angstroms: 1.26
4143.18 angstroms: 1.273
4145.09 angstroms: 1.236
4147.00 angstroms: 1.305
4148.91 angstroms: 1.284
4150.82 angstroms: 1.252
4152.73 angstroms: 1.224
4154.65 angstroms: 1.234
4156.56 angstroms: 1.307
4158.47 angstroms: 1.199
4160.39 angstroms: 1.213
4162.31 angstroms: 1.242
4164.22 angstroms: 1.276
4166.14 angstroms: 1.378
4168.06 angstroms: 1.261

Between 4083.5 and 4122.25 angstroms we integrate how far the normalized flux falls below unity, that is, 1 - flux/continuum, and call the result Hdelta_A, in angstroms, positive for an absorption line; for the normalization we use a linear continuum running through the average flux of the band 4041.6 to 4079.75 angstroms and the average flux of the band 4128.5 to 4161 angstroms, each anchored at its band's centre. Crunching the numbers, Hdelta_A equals 1.7 angstroms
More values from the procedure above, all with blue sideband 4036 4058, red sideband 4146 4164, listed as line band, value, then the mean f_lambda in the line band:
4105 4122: 0.6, 1.21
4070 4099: 0.0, 1.26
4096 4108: 0.8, 1.17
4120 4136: -0.1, 1.26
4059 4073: -0.9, 1.34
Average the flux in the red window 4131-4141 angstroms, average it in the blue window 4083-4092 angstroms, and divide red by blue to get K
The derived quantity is 1.0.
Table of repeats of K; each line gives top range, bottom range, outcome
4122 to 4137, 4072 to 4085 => 1.02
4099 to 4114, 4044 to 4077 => 0.89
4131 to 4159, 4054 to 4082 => 0.97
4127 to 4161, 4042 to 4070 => 0.97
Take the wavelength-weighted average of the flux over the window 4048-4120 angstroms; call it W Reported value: 1.26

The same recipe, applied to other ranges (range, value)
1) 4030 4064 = 1.29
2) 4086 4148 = 1.24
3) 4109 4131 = 1.25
